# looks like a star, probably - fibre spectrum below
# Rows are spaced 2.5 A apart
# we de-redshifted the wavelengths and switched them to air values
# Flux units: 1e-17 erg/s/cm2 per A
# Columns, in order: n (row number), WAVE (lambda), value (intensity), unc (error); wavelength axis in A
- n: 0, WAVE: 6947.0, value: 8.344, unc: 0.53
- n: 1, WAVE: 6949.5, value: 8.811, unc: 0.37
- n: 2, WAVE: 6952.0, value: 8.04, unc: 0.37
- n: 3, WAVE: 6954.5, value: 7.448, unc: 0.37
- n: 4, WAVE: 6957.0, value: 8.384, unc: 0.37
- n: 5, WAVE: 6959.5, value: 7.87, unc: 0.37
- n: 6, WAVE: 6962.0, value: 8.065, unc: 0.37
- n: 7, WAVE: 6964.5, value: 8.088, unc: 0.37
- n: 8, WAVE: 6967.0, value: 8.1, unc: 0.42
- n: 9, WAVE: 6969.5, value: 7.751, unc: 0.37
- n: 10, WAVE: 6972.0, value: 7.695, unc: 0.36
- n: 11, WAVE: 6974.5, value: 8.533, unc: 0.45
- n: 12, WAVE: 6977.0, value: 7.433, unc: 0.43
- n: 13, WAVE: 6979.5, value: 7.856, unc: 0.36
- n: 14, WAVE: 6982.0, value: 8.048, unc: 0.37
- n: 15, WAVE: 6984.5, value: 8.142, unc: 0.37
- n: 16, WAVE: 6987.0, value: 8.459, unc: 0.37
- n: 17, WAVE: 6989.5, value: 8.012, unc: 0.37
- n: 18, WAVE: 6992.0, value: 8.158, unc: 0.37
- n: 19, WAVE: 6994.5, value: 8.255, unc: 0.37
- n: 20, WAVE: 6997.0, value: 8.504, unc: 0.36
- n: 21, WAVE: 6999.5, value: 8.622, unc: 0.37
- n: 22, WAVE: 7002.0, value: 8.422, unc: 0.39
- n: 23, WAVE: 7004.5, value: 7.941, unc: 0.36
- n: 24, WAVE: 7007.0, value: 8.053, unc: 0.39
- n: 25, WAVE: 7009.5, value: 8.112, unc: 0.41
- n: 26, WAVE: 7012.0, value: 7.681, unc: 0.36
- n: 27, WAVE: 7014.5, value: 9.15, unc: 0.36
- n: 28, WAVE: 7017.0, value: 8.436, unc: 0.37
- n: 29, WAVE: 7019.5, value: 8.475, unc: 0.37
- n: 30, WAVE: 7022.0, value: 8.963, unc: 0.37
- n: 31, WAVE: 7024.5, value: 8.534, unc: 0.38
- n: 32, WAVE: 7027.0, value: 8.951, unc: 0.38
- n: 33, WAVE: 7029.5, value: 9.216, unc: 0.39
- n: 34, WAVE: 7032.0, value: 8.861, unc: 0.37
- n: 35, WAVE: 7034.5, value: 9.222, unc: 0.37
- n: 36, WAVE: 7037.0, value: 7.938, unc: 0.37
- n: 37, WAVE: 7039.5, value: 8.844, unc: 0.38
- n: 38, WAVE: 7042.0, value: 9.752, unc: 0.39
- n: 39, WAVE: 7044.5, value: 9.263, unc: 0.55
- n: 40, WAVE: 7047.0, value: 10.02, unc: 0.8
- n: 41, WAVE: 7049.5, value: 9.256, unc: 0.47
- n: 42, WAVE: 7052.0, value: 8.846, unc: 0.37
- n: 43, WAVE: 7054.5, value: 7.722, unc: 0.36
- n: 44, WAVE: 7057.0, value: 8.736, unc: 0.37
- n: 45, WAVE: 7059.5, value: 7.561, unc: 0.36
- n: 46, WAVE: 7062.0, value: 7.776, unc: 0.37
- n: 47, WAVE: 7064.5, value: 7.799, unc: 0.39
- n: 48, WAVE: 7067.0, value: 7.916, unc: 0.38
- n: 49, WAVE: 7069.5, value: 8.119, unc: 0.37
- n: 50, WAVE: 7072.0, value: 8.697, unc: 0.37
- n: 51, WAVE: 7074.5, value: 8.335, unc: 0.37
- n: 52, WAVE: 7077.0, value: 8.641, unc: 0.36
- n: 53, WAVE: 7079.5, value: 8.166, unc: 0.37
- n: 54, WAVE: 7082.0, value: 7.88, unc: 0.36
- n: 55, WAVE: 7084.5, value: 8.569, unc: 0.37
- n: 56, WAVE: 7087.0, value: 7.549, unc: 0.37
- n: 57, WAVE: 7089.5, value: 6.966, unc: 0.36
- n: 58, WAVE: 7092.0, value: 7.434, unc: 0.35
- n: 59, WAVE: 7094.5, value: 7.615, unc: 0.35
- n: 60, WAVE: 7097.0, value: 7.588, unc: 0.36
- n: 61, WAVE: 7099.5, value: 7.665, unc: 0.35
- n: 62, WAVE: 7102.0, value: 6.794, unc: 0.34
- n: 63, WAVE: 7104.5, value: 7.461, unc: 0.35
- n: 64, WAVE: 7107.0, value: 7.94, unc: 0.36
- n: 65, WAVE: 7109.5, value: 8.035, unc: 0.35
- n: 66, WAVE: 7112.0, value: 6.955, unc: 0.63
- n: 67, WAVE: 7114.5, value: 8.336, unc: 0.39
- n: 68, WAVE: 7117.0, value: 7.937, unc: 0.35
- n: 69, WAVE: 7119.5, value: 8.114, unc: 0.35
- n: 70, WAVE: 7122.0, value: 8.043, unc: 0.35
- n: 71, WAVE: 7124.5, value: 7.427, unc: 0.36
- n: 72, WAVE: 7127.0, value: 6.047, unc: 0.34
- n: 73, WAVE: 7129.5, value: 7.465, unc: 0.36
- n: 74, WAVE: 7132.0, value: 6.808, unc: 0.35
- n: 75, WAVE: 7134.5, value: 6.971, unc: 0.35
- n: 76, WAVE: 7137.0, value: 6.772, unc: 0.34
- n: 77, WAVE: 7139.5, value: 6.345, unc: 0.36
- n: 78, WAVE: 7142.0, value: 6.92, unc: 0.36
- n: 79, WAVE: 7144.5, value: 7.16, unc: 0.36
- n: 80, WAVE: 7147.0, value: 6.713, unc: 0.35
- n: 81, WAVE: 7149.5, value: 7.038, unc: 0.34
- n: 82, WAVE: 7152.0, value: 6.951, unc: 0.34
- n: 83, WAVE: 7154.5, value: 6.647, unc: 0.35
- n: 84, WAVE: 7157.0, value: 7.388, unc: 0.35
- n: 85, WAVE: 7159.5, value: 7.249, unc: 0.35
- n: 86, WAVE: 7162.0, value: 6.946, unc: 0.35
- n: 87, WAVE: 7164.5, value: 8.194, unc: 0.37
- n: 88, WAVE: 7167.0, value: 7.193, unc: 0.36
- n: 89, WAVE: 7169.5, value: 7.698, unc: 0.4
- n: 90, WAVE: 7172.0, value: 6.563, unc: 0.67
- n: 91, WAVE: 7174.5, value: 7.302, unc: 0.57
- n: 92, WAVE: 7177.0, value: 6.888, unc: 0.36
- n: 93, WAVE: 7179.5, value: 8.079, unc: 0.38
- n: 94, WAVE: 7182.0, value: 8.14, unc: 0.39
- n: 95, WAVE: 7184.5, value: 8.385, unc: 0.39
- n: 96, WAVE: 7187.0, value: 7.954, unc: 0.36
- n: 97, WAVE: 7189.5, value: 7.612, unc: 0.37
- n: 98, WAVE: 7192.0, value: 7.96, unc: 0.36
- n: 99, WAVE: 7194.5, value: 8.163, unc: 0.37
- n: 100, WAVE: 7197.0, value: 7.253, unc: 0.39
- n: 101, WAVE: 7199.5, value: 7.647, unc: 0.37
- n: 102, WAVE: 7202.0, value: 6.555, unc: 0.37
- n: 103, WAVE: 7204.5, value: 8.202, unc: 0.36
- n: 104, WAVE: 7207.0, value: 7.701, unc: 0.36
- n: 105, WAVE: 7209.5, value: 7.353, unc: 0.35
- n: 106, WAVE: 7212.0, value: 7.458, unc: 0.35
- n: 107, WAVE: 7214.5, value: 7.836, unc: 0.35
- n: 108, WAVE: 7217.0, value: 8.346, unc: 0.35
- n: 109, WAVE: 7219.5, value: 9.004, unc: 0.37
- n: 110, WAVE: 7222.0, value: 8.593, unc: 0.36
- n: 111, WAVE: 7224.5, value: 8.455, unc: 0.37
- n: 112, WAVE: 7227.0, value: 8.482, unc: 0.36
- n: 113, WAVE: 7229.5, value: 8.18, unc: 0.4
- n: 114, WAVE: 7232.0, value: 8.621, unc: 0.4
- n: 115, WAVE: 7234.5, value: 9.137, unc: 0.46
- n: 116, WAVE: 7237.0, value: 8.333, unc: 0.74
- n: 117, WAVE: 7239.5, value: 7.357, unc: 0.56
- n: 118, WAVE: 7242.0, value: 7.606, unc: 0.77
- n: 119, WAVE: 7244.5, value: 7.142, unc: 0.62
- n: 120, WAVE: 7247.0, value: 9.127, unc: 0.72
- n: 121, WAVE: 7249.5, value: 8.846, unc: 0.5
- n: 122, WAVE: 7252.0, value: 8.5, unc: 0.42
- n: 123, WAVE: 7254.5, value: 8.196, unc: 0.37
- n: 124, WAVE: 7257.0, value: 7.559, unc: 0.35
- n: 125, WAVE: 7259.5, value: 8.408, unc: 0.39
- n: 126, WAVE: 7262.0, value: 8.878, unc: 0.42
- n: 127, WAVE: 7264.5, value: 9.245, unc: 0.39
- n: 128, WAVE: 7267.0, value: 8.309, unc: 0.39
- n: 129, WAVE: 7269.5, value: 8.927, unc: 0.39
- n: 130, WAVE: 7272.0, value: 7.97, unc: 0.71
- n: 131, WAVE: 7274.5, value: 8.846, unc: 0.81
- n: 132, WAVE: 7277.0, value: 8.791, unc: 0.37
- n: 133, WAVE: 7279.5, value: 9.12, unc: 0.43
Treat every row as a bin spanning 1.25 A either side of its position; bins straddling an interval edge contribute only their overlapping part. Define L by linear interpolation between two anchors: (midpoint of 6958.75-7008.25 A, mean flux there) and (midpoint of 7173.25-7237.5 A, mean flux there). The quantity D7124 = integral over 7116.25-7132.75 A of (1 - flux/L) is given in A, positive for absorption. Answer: 1.3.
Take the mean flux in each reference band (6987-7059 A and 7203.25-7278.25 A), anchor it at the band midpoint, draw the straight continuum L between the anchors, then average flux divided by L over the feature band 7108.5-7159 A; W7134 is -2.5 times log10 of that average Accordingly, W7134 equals 0.18 mag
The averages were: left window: 8.63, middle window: 7.2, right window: 8.31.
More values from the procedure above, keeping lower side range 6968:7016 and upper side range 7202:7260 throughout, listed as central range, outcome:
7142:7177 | 0.14 mag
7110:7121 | 0.04 mag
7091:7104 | 0.10 mag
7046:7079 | -0.03 mag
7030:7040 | -0.08 mag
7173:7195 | 0.05 mag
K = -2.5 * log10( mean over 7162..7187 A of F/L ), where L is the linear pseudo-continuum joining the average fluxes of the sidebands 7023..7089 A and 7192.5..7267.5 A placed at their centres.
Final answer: 0.09 mag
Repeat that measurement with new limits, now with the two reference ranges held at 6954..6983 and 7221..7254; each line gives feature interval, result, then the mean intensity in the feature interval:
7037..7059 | -0.112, 8.94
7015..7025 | -0.081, 8.65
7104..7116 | 0.052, 7.77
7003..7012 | 0.001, 8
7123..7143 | 0.192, 6.86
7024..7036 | -0.118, 8.96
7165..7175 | 0.138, 7.26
